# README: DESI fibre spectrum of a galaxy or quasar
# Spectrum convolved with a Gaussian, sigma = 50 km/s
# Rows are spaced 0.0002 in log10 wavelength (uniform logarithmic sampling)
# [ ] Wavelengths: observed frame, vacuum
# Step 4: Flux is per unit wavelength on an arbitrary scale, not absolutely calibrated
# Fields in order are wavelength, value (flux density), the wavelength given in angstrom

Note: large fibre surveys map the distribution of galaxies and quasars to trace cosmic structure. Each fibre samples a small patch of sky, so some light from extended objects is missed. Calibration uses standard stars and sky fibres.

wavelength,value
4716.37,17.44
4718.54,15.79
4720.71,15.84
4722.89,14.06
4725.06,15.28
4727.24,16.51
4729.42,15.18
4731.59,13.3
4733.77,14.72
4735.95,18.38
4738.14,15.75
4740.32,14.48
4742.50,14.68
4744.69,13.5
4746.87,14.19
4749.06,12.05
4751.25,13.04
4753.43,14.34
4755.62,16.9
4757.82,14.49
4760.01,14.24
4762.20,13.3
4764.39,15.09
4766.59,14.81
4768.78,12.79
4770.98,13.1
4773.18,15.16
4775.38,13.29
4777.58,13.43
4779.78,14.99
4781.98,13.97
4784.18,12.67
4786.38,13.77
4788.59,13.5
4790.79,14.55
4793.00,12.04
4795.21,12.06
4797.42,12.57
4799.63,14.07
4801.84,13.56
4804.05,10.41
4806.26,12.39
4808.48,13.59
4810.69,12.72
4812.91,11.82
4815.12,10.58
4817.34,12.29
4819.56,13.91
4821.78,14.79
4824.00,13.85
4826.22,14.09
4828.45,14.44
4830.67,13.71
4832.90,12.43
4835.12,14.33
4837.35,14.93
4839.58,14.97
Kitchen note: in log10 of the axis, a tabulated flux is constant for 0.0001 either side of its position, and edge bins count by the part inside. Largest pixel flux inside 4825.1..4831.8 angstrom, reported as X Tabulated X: 14.44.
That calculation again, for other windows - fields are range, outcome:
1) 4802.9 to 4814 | 13.59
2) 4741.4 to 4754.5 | 14.68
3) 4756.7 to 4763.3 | 14.49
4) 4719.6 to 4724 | 15.84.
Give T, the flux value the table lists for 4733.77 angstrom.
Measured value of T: 14.72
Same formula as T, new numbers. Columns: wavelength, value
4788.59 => 13.5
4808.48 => 13.59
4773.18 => 15.16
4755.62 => 16.9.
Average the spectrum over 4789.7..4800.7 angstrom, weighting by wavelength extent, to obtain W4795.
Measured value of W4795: 13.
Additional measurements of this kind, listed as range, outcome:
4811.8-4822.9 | 12.7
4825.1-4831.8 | 14.1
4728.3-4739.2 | 15.5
